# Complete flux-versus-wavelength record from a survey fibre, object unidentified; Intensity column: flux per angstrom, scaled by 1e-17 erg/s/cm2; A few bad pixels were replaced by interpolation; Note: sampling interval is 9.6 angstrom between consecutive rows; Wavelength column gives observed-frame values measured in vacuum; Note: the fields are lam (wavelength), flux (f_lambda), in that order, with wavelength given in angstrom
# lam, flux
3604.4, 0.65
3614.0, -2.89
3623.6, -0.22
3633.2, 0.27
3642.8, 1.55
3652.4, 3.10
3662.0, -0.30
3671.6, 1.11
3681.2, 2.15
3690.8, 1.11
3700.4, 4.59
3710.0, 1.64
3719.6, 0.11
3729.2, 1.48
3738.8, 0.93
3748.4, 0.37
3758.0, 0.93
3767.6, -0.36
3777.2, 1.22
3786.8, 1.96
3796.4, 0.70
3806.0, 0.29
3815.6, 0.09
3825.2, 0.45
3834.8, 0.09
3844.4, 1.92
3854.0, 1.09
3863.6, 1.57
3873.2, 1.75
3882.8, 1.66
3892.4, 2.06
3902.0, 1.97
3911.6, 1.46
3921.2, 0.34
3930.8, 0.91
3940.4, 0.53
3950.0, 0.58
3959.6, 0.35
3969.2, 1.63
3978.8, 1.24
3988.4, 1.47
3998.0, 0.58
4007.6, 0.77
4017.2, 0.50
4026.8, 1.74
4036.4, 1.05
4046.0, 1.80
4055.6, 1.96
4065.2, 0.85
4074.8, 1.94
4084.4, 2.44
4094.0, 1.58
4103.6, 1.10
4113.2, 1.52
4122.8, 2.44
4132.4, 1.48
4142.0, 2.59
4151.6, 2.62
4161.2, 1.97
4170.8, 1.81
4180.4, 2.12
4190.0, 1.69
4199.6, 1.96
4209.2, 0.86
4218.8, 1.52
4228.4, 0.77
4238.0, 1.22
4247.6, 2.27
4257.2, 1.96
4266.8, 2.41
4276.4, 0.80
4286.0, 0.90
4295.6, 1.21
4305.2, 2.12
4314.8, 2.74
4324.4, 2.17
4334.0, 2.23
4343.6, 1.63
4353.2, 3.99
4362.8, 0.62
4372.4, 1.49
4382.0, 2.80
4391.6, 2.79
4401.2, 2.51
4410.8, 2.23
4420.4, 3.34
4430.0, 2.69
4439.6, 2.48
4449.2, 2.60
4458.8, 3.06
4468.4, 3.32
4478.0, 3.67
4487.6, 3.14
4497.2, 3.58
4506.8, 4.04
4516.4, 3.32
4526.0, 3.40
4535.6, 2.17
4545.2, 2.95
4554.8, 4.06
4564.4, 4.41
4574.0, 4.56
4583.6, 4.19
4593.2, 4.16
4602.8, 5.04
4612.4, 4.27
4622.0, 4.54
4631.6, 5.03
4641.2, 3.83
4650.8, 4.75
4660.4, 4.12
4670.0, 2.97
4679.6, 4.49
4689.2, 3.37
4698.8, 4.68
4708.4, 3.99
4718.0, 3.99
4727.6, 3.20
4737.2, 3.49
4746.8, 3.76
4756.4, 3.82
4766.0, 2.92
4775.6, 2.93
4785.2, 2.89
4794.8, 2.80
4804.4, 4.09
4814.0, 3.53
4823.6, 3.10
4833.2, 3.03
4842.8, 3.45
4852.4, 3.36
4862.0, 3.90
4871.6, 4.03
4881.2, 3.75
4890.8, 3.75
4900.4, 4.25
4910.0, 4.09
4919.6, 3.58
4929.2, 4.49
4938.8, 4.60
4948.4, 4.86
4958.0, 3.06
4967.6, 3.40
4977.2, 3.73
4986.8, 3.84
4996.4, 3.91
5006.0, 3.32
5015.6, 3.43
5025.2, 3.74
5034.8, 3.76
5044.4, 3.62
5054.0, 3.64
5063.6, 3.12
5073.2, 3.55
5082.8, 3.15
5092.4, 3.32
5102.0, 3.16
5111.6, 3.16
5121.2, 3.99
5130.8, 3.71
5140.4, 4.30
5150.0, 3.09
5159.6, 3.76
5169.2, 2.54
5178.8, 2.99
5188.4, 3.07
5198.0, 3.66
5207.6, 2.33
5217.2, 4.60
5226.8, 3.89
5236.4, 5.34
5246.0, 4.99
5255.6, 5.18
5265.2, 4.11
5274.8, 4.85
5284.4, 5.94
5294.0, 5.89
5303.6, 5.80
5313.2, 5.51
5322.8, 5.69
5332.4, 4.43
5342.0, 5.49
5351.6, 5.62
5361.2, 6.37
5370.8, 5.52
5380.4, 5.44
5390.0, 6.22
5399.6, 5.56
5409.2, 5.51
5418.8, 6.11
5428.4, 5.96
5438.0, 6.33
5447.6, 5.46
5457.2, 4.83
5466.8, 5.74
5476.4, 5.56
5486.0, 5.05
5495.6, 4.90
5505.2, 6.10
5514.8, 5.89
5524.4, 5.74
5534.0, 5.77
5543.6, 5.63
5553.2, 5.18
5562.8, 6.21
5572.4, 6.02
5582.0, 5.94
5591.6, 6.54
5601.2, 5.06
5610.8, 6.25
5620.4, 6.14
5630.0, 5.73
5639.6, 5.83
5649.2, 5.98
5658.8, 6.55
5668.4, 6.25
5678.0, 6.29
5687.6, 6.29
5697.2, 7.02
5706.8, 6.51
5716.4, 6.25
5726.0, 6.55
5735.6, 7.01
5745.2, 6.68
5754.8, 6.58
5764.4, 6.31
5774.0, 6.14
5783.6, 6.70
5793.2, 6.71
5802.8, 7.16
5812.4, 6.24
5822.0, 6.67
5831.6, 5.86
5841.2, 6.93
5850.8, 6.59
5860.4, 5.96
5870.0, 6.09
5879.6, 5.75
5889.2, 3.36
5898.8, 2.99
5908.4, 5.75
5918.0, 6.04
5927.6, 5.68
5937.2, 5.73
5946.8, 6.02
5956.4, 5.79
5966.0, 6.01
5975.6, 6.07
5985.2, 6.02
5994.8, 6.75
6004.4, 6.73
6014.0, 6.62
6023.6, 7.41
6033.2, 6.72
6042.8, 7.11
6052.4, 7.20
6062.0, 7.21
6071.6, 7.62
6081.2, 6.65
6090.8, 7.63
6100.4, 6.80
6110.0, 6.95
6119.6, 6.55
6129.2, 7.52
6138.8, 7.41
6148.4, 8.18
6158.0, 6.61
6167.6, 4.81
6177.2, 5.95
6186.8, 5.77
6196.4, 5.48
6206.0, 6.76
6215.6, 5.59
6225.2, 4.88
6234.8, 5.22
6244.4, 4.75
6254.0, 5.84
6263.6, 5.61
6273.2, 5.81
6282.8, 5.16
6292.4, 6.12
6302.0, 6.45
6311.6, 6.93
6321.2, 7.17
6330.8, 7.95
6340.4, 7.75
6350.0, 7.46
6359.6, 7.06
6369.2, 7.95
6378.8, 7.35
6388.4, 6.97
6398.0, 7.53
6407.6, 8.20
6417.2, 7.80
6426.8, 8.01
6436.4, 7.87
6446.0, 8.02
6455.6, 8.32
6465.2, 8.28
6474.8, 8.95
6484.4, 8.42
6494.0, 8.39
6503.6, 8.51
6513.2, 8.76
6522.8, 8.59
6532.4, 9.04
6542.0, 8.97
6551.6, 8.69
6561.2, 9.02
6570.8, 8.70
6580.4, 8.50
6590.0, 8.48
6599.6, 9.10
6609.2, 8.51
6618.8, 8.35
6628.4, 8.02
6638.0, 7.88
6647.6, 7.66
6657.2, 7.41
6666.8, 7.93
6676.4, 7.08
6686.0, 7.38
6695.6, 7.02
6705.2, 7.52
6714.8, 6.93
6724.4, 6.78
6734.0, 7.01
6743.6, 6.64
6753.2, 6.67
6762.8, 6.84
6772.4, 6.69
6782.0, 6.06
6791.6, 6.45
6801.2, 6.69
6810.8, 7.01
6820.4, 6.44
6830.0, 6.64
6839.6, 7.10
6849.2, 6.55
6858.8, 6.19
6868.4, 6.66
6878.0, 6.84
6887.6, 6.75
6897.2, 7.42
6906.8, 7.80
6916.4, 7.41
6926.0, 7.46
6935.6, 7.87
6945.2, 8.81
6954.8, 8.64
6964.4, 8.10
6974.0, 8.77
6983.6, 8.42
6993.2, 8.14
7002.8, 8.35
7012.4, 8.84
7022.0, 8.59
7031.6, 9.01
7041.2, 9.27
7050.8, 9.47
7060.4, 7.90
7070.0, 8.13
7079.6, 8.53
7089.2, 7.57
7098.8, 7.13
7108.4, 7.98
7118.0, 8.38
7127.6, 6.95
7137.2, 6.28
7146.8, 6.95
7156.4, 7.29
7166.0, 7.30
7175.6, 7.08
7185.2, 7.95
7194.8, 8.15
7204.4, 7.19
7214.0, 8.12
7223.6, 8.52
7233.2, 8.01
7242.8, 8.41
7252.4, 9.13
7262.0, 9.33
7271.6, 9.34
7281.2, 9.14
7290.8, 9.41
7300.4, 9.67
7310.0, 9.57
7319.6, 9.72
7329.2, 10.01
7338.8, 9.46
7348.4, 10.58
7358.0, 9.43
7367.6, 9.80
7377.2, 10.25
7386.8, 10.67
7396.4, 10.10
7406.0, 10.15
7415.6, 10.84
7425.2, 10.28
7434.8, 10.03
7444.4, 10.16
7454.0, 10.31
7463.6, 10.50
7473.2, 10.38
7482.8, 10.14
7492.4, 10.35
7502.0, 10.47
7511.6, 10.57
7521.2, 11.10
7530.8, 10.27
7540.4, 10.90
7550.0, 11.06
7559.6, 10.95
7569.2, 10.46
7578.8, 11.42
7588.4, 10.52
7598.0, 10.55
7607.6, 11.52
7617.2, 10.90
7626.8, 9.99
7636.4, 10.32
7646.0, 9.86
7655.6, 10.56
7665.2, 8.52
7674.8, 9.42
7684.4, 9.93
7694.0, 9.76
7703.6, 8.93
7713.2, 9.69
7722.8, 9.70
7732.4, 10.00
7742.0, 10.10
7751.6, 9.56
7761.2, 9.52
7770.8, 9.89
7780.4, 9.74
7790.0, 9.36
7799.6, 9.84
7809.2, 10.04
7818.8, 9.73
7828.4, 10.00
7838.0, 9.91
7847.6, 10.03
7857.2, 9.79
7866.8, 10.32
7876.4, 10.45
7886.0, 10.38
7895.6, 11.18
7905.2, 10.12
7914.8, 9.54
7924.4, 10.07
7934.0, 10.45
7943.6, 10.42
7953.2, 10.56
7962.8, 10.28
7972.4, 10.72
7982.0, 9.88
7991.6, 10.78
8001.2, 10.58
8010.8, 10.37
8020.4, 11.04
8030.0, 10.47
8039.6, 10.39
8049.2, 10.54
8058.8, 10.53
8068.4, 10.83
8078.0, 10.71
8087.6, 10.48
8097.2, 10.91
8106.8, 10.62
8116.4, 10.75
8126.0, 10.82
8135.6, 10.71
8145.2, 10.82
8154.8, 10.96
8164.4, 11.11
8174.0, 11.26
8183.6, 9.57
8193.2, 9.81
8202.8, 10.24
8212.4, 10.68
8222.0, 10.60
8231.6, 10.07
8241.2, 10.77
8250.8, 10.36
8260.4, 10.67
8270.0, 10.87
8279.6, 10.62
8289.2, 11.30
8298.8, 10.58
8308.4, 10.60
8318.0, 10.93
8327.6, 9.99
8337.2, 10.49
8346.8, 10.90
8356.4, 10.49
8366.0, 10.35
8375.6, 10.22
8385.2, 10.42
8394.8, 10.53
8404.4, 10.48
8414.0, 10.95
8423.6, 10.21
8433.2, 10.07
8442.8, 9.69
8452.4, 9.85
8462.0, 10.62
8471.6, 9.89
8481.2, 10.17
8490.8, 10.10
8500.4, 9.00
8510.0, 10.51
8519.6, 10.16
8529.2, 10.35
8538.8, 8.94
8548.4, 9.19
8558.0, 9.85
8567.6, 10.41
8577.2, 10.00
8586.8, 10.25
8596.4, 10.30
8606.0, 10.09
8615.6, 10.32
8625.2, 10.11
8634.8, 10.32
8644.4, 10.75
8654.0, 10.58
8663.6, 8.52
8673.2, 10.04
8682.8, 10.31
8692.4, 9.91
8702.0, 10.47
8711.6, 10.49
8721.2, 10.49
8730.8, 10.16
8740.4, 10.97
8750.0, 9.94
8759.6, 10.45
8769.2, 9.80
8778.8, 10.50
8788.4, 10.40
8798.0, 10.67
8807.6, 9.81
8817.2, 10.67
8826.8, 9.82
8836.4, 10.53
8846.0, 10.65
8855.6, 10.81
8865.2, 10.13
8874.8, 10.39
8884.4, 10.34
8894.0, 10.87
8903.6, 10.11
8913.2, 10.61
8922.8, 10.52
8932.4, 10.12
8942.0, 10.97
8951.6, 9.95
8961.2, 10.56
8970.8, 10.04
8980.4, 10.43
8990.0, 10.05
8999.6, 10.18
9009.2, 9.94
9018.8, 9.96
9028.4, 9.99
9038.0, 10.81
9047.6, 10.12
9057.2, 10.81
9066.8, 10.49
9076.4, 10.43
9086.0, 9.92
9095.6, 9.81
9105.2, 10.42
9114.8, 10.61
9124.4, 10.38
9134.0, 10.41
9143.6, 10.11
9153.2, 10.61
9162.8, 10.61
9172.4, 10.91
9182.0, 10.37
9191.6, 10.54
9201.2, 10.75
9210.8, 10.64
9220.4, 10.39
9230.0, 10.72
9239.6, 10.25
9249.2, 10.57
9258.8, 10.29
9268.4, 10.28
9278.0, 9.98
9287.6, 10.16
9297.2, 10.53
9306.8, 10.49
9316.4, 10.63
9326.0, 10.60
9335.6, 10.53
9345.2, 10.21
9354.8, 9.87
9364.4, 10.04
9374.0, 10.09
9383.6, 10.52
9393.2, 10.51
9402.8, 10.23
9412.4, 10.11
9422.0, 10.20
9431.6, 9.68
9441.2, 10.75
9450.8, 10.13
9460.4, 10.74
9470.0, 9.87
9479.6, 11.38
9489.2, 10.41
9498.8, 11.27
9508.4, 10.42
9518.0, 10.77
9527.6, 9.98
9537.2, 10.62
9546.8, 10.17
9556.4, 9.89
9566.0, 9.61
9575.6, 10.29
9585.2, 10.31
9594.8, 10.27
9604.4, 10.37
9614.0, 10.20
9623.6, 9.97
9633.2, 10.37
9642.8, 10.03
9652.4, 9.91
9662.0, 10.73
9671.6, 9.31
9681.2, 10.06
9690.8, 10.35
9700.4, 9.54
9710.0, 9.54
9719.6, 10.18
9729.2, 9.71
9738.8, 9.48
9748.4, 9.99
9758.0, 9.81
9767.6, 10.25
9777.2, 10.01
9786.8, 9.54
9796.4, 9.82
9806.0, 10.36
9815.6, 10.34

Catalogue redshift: 0.00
